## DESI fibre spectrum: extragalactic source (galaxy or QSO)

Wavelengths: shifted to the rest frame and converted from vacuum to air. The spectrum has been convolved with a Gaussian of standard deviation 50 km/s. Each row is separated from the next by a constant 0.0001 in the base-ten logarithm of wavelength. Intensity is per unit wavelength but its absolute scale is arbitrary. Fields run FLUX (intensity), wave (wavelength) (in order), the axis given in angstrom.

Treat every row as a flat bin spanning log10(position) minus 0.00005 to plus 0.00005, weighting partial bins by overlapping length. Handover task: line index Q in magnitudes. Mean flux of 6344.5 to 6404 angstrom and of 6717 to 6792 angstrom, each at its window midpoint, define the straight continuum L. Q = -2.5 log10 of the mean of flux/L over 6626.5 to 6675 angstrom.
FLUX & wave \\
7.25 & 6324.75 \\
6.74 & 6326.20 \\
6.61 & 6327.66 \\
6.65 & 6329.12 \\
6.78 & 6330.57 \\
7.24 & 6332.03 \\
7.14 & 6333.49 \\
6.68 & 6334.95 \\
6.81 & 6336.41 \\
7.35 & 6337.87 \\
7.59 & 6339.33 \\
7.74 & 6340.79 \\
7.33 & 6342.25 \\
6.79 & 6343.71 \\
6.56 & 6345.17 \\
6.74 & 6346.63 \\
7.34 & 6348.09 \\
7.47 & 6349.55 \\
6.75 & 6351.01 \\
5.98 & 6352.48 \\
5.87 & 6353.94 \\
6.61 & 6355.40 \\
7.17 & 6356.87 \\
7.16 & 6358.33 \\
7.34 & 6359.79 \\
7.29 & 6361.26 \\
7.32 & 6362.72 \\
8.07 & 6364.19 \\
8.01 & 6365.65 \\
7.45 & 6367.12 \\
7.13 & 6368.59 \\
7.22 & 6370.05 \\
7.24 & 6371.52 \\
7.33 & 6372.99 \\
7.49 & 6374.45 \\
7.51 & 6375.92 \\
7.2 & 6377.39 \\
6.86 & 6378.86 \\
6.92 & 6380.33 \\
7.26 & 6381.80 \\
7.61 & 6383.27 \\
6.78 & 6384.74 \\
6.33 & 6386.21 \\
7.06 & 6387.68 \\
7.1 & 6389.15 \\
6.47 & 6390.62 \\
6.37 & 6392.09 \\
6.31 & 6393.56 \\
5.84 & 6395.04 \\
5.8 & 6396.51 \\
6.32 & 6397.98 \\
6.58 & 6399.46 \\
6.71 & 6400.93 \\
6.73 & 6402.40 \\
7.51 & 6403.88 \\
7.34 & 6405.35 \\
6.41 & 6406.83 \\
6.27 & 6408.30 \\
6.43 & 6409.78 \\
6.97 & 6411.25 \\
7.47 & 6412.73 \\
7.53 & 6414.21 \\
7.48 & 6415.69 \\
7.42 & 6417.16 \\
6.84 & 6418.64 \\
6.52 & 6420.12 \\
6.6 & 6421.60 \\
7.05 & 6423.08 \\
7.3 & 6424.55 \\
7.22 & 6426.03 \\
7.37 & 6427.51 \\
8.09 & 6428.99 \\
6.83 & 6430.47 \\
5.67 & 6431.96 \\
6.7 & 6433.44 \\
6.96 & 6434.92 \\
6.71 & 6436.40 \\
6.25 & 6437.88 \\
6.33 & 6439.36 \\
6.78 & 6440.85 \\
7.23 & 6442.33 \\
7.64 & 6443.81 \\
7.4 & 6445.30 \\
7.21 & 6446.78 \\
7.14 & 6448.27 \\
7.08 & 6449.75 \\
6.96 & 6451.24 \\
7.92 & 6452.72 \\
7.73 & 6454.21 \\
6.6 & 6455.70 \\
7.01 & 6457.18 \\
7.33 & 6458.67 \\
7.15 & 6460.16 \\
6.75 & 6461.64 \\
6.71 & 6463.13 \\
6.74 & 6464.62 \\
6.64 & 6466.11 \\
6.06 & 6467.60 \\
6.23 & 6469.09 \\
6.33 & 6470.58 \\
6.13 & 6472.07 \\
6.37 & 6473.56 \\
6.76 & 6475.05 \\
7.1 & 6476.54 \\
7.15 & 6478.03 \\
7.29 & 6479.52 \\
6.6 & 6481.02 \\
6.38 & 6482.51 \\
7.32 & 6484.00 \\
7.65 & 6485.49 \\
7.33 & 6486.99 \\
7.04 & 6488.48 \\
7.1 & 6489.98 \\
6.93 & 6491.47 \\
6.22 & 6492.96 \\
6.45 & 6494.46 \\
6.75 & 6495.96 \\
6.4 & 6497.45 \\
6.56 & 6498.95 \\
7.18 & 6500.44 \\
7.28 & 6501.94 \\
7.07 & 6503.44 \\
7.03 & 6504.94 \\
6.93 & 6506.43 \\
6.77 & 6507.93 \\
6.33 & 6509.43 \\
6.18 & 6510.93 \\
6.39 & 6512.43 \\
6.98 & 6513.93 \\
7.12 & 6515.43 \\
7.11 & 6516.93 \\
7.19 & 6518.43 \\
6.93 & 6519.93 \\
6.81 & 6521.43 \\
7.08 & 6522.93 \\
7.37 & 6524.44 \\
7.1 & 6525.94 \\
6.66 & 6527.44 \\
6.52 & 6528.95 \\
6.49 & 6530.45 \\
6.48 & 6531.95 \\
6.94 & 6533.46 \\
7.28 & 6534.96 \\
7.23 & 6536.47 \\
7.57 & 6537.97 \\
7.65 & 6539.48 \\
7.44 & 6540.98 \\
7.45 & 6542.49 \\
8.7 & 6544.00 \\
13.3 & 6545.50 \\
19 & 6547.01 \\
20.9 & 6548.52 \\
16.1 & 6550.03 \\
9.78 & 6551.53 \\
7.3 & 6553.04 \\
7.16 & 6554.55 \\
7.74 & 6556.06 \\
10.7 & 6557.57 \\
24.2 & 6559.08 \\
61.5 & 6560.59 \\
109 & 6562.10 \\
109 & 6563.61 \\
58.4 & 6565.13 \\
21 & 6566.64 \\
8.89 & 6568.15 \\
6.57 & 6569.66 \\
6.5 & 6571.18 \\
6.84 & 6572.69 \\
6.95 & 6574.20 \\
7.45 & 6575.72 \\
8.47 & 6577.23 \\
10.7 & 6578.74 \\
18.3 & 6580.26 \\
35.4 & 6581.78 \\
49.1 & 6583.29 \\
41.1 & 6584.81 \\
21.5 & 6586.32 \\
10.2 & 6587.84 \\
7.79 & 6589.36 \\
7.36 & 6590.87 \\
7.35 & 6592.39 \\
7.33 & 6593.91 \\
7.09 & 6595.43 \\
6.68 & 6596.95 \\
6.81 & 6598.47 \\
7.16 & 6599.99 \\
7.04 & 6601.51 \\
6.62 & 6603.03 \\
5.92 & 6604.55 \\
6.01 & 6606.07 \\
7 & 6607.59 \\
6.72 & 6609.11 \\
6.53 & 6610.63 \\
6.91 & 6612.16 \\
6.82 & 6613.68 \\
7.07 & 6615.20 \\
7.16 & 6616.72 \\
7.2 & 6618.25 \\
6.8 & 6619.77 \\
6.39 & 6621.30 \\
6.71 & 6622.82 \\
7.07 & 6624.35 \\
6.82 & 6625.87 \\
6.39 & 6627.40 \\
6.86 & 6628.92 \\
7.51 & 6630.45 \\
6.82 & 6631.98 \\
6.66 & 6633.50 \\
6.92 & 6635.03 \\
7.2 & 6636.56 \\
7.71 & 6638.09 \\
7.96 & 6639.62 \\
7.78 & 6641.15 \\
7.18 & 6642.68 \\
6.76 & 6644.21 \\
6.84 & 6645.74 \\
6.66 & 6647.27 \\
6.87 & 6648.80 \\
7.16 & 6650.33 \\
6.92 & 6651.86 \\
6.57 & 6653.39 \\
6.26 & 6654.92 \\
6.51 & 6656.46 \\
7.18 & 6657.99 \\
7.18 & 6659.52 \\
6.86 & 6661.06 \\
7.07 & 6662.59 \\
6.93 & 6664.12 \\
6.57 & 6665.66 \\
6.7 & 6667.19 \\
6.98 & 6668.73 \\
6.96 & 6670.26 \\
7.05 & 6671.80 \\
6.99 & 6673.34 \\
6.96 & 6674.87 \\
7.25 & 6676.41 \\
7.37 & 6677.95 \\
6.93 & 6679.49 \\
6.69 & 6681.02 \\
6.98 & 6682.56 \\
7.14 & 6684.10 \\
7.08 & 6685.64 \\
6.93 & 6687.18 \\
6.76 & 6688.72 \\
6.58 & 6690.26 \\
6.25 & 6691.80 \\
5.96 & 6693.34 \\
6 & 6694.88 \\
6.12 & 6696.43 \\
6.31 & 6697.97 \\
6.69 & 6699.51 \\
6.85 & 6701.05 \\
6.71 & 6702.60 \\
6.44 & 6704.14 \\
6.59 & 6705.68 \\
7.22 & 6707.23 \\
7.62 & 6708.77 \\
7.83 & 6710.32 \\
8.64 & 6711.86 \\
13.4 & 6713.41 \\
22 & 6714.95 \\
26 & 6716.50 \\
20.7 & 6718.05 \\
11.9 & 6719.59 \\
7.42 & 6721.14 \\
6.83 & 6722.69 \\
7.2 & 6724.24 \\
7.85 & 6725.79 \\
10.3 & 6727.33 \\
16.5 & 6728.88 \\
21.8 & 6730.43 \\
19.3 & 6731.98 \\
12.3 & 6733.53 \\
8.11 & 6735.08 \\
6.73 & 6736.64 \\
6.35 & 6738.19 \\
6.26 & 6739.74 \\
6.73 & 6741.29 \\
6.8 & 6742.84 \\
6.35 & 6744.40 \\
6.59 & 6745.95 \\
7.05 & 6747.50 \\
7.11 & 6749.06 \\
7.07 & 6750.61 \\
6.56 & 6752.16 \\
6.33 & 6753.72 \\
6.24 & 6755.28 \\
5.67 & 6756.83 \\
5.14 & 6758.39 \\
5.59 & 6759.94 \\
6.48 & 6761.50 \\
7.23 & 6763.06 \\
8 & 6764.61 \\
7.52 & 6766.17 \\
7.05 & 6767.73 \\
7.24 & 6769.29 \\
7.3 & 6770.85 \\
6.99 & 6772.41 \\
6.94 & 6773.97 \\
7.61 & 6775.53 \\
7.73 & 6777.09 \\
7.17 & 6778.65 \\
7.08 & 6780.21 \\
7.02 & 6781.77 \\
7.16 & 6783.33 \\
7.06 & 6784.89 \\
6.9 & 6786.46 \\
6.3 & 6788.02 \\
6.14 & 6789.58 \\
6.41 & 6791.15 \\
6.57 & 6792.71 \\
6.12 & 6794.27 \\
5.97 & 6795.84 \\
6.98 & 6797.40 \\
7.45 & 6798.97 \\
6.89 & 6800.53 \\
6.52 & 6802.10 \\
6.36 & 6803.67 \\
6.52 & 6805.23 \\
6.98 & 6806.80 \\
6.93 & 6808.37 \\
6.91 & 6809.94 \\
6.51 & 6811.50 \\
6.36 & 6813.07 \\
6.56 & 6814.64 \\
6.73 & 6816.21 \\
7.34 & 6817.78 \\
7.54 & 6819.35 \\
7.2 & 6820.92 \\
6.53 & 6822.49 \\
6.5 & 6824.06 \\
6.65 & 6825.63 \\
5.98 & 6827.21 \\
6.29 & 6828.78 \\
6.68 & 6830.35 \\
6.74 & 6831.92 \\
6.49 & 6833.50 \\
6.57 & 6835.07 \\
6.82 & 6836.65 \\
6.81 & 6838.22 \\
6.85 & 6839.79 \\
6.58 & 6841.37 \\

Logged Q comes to 0.14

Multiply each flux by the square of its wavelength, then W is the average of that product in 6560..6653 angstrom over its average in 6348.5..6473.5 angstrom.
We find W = 2.20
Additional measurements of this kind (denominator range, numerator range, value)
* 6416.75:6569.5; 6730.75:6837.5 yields 0.71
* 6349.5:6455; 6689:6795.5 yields 1.33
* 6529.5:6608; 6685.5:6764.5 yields 0.54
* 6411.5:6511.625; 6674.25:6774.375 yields 1.33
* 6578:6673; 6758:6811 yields 0.79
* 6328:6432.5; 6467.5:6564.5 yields 1.81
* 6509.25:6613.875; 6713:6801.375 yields 0.63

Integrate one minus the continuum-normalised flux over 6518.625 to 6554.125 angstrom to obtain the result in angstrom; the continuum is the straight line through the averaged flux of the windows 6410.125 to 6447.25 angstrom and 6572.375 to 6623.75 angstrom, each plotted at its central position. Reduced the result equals 2.3 angstrom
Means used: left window 7.02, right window 11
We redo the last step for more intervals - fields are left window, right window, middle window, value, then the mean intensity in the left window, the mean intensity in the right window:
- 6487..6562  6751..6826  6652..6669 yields 3.4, 10.3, 6.77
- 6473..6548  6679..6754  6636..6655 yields 3.1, 7.39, 9.05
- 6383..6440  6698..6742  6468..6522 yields 7.2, 6.8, 10.7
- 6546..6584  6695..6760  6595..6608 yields 9.1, 25.8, 9.32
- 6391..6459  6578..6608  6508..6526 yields 6.5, 6.91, 13.9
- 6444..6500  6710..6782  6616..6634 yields 2.9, 6.89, 9.21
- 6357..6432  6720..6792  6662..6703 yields 4.9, 7.02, 7.87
